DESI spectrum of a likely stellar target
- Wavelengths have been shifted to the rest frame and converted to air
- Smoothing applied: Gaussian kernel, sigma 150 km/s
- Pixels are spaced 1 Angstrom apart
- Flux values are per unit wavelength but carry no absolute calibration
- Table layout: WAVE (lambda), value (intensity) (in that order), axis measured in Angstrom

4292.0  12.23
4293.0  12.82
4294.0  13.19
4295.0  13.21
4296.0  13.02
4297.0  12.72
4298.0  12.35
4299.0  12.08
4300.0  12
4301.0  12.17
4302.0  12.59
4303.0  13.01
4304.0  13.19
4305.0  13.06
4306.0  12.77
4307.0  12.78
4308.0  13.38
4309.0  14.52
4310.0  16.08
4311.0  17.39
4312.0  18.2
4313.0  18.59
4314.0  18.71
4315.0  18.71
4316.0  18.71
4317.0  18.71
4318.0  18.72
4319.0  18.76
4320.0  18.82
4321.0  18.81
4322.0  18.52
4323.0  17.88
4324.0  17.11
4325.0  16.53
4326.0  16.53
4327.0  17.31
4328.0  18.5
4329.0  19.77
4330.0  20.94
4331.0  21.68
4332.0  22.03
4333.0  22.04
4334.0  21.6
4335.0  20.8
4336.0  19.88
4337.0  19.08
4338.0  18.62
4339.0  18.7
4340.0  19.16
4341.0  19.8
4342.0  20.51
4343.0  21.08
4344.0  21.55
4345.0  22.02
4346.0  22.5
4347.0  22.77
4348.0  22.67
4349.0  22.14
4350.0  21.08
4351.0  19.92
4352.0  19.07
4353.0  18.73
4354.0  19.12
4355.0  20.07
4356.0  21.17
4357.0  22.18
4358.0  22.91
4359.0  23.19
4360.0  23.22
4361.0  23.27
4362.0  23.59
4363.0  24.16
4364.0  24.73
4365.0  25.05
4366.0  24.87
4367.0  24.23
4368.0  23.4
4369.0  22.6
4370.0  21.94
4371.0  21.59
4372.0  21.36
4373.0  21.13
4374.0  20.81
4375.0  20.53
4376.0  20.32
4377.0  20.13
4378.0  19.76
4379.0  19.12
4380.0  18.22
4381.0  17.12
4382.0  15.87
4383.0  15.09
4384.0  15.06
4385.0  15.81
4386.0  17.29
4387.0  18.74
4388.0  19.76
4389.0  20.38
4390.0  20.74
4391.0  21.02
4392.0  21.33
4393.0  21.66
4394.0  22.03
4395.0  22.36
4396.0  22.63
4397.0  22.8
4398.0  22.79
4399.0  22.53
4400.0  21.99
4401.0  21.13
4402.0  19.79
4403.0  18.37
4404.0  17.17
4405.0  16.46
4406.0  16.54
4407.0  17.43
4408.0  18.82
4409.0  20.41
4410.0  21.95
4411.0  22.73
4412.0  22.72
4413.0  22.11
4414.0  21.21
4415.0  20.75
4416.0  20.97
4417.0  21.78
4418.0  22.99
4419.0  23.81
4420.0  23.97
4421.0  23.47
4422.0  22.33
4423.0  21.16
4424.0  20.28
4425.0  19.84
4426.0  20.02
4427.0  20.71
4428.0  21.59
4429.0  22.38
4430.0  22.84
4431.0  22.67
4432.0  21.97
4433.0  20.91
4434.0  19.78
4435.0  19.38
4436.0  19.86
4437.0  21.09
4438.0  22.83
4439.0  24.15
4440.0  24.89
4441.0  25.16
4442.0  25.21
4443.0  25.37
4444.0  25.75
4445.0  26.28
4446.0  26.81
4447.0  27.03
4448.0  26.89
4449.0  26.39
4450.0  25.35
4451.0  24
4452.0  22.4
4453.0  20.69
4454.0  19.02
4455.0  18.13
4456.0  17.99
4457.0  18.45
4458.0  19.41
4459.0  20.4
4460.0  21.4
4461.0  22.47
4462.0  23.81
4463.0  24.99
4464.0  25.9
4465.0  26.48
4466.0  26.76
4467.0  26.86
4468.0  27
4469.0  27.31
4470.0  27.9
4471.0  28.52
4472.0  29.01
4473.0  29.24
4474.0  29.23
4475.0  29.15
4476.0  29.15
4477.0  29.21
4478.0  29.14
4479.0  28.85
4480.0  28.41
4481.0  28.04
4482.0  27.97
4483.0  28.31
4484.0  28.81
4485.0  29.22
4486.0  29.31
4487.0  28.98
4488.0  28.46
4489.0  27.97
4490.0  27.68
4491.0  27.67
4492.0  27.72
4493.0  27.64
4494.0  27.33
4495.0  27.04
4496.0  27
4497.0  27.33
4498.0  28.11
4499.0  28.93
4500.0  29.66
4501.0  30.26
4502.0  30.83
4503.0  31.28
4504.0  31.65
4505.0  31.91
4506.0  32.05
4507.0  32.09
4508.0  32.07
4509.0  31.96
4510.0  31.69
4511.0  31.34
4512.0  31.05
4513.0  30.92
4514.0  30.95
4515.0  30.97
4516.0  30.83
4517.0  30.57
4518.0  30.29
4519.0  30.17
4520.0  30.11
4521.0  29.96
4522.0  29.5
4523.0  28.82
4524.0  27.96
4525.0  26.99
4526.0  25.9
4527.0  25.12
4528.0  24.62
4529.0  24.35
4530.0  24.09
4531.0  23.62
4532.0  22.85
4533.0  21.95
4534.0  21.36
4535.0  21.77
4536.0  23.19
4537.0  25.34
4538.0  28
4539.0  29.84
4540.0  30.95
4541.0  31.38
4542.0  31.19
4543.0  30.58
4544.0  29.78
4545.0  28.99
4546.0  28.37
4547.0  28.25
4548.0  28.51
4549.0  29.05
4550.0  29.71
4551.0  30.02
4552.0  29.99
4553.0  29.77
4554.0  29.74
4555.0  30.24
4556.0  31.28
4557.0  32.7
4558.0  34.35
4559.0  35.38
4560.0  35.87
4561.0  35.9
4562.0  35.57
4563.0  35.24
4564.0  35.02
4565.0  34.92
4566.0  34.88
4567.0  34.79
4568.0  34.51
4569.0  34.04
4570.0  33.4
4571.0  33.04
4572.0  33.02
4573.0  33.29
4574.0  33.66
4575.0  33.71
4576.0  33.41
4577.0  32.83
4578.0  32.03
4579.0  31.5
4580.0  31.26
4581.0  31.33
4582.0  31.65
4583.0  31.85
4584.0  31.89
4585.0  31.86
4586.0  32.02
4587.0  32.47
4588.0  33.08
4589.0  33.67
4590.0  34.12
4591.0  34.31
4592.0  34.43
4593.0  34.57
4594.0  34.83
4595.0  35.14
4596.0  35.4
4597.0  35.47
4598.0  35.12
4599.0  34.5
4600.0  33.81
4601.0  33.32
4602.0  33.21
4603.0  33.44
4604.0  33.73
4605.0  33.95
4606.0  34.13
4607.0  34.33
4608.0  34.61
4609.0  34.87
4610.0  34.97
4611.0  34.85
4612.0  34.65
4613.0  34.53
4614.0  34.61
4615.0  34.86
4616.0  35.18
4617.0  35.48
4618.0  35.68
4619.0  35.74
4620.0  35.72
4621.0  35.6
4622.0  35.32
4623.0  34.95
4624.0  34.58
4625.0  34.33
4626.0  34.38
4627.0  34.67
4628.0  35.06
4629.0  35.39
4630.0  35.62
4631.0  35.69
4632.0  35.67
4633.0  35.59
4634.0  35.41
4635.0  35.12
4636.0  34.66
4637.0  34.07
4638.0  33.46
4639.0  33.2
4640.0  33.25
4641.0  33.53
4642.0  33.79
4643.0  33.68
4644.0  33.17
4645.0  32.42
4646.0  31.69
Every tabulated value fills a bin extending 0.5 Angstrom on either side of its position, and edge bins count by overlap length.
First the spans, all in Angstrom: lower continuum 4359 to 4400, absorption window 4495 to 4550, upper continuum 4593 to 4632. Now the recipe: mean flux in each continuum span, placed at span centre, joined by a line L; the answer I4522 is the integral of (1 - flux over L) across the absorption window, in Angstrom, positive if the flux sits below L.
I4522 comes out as 1.45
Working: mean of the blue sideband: 21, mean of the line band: 28.6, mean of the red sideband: 34.8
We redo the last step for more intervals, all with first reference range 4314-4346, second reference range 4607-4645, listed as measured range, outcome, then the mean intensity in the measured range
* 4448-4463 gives 2.4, 21.7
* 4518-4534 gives 1.7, 26.4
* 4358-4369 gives -1.4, 23.9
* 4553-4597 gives -1.8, 33.4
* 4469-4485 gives -1.0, 28.7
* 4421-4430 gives 1.2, 21.3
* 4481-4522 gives -2.0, 29.7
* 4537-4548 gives 0.3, 29.5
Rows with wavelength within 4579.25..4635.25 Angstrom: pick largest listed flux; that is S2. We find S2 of 35.74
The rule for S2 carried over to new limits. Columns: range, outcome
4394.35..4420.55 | 23.97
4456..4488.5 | 29.31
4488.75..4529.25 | 32.09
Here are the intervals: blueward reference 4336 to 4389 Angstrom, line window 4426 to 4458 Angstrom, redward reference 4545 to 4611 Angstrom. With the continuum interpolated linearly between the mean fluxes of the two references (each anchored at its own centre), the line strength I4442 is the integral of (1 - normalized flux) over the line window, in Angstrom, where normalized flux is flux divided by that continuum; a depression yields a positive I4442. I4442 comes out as 3.3 Angstrom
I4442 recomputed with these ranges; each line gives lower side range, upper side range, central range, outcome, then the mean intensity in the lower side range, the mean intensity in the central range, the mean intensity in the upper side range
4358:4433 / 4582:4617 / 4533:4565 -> 0.71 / 21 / 30.2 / 34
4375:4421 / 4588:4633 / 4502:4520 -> -2.15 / 20.2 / 31.2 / 34.7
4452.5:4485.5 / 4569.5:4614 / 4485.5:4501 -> -0.51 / 25.7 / 28.1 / 33.6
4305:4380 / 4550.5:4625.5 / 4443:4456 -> 1.07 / 20.1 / 23.9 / 33.8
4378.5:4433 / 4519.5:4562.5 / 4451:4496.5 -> -2.72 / 20.5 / 26.1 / 28.7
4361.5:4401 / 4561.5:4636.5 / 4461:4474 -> -0.36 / 20.9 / 26.9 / 34.2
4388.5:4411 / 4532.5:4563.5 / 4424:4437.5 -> 0.89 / 20.5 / 21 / 29.8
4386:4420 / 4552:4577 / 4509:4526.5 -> -0.05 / 20.8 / 29.9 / 33.6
